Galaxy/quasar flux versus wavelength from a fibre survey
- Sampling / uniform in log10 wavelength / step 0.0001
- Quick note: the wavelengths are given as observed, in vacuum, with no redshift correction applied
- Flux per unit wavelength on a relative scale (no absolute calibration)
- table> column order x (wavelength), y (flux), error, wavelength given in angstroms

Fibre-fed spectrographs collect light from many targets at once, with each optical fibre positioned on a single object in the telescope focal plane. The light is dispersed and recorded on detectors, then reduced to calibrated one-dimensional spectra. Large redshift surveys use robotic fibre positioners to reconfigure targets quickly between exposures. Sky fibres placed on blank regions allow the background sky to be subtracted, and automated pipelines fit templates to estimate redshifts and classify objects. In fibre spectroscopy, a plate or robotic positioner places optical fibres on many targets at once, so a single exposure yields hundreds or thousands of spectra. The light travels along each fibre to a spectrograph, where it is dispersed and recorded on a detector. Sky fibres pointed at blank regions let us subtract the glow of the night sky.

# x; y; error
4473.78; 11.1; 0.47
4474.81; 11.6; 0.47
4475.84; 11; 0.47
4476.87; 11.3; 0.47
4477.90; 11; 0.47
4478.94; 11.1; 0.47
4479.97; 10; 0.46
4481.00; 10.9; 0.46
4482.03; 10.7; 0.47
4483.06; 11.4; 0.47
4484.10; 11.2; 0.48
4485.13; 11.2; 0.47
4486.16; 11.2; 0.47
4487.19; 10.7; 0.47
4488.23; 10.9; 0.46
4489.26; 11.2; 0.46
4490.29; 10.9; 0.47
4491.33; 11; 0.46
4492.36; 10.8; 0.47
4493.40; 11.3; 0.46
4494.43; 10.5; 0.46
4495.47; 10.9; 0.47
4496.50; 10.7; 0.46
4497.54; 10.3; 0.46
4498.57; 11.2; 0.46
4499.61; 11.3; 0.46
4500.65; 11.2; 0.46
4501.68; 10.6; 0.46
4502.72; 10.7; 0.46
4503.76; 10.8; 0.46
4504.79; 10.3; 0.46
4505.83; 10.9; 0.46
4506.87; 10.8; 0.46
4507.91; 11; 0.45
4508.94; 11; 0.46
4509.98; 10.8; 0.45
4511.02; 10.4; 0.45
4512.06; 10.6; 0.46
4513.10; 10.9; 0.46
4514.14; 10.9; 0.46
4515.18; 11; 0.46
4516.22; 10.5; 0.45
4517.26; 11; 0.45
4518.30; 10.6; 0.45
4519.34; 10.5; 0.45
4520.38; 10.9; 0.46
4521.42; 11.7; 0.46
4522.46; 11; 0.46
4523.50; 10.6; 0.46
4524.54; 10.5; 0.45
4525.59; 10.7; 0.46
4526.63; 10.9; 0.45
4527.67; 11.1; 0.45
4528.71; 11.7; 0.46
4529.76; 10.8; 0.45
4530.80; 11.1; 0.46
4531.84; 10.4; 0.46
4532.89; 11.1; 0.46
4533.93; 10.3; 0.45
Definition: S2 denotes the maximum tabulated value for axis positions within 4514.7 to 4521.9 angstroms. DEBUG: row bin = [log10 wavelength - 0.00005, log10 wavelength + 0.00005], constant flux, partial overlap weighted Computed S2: 11.7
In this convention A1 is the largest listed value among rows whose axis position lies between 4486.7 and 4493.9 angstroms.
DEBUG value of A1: 11.3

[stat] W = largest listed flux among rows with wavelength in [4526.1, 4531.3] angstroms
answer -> 11.7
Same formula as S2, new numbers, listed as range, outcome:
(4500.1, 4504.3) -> 11.2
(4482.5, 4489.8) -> 11.4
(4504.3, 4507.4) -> 10.9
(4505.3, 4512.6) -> 11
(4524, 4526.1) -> 10.7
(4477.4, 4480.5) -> 11.1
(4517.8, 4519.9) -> 10.6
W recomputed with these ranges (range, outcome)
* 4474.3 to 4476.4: 11.6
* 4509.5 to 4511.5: 10.8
